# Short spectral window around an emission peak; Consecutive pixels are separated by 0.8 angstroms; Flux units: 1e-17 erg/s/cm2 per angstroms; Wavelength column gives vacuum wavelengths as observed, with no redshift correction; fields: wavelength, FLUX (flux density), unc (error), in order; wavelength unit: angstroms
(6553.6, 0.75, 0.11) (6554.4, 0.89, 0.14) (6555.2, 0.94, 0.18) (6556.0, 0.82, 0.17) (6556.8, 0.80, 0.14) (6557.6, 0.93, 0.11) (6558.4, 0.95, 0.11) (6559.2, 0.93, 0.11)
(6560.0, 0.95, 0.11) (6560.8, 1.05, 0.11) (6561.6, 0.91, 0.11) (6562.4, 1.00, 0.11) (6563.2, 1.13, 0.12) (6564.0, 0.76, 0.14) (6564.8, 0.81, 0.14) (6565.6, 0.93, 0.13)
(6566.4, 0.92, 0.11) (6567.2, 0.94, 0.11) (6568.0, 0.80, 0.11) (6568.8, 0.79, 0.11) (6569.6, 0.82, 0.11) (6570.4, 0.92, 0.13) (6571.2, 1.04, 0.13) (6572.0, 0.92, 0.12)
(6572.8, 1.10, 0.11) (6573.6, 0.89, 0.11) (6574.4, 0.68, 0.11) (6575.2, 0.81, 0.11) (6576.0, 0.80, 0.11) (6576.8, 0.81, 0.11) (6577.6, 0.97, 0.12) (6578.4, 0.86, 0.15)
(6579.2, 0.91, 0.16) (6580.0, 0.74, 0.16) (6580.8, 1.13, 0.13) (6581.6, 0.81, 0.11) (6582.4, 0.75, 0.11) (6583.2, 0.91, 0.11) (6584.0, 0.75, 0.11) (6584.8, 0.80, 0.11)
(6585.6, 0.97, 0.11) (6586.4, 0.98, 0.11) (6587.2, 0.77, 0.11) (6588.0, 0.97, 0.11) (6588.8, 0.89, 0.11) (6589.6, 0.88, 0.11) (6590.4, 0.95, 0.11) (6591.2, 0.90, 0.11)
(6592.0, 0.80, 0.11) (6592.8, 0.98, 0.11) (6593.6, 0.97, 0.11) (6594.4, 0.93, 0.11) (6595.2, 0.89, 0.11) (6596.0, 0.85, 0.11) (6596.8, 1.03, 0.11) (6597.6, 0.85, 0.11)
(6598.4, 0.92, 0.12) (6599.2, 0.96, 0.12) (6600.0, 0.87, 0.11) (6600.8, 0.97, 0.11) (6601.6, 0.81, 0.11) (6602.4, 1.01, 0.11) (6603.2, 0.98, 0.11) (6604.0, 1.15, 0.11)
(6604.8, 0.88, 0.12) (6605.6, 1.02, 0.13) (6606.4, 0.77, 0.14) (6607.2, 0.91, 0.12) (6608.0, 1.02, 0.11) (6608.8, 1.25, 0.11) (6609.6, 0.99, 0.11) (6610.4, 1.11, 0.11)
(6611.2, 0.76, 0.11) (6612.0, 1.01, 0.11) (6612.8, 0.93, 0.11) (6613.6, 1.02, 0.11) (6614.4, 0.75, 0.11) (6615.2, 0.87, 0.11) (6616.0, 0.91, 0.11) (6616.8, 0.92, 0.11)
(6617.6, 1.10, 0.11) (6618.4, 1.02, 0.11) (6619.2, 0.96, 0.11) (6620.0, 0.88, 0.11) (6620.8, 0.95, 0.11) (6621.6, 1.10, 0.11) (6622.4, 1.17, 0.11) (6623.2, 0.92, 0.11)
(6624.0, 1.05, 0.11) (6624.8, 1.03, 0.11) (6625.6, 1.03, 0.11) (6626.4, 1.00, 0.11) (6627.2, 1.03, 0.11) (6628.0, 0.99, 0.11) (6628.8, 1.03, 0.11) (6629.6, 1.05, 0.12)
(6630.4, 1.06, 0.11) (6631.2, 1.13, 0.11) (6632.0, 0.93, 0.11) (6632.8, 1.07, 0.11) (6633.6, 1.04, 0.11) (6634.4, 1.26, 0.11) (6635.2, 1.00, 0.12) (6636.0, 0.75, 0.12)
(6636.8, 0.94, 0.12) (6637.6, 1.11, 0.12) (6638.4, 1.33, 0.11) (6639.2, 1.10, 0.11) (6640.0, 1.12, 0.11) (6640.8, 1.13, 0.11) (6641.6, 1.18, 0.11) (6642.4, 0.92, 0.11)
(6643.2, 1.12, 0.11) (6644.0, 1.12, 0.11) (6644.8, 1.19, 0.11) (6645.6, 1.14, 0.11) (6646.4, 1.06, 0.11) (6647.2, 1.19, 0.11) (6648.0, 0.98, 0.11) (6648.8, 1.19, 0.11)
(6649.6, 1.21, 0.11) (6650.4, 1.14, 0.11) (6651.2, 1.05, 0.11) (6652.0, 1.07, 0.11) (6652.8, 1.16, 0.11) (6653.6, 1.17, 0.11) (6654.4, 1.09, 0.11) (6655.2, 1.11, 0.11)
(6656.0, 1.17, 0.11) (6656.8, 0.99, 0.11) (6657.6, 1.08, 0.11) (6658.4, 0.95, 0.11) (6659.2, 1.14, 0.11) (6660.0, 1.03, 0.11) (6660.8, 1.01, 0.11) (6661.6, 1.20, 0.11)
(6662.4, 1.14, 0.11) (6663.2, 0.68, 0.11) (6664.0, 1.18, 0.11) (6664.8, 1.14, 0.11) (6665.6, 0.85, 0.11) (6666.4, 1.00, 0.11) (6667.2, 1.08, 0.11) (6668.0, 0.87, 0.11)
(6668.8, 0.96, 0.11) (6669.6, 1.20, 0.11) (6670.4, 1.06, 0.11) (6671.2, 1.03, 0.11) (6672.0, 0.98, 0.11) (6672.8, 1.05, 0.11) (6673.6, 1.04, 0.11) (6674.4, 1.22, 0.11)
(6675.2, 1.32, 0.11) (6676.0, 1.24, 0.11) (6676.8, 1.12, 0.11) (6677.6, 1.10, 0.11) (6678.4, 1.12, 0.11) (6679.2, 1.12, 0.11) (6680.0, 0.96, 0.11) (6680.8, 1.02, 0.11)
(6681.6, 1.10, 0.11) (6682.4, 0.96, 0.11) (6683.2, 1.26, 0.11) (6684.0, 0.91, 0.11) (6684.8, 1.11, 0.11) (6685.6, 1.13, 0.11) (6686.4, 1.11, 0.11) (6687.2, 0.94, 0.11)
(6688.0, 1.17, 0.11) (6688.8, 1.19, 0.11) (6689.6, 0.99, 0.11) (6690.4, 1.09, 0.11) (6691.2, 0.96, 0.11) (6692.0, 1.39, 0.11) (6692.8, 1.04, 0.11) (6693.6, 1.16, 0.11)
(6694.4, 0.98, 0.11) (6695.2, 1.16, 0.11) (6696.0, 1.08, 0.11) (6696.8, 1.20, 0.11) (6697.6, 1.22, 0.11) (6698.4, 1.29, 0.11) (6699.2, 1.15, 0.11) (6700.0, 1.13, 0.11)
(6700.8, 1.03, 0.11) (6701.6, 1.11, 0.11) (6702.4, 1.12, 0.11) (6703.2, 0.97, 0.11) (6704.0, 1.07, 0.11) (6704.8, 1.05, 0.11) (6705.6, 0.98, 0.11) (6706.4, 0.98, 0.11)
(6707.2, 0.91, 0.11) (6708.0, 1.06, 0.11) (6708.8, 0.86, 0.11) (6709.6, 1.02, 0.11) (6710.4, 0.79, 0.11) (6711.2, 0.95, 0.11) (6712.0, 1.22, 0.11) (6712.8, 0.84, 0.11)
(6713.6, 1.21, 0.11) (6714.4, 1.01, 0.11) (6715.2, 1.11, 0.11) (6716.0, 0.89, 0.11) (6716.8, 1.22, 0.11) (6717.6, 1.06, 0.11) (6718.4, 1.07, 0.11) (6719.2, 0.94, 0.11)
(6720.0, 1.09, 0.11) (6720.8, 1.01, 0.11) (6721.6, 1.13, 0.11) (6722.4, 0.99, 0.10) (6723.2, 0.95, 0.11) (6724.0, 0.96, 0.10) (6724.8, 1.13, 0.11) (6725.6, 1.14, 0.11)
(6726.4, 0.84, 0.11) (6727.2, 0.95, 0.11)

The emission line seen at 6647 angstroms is C III]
